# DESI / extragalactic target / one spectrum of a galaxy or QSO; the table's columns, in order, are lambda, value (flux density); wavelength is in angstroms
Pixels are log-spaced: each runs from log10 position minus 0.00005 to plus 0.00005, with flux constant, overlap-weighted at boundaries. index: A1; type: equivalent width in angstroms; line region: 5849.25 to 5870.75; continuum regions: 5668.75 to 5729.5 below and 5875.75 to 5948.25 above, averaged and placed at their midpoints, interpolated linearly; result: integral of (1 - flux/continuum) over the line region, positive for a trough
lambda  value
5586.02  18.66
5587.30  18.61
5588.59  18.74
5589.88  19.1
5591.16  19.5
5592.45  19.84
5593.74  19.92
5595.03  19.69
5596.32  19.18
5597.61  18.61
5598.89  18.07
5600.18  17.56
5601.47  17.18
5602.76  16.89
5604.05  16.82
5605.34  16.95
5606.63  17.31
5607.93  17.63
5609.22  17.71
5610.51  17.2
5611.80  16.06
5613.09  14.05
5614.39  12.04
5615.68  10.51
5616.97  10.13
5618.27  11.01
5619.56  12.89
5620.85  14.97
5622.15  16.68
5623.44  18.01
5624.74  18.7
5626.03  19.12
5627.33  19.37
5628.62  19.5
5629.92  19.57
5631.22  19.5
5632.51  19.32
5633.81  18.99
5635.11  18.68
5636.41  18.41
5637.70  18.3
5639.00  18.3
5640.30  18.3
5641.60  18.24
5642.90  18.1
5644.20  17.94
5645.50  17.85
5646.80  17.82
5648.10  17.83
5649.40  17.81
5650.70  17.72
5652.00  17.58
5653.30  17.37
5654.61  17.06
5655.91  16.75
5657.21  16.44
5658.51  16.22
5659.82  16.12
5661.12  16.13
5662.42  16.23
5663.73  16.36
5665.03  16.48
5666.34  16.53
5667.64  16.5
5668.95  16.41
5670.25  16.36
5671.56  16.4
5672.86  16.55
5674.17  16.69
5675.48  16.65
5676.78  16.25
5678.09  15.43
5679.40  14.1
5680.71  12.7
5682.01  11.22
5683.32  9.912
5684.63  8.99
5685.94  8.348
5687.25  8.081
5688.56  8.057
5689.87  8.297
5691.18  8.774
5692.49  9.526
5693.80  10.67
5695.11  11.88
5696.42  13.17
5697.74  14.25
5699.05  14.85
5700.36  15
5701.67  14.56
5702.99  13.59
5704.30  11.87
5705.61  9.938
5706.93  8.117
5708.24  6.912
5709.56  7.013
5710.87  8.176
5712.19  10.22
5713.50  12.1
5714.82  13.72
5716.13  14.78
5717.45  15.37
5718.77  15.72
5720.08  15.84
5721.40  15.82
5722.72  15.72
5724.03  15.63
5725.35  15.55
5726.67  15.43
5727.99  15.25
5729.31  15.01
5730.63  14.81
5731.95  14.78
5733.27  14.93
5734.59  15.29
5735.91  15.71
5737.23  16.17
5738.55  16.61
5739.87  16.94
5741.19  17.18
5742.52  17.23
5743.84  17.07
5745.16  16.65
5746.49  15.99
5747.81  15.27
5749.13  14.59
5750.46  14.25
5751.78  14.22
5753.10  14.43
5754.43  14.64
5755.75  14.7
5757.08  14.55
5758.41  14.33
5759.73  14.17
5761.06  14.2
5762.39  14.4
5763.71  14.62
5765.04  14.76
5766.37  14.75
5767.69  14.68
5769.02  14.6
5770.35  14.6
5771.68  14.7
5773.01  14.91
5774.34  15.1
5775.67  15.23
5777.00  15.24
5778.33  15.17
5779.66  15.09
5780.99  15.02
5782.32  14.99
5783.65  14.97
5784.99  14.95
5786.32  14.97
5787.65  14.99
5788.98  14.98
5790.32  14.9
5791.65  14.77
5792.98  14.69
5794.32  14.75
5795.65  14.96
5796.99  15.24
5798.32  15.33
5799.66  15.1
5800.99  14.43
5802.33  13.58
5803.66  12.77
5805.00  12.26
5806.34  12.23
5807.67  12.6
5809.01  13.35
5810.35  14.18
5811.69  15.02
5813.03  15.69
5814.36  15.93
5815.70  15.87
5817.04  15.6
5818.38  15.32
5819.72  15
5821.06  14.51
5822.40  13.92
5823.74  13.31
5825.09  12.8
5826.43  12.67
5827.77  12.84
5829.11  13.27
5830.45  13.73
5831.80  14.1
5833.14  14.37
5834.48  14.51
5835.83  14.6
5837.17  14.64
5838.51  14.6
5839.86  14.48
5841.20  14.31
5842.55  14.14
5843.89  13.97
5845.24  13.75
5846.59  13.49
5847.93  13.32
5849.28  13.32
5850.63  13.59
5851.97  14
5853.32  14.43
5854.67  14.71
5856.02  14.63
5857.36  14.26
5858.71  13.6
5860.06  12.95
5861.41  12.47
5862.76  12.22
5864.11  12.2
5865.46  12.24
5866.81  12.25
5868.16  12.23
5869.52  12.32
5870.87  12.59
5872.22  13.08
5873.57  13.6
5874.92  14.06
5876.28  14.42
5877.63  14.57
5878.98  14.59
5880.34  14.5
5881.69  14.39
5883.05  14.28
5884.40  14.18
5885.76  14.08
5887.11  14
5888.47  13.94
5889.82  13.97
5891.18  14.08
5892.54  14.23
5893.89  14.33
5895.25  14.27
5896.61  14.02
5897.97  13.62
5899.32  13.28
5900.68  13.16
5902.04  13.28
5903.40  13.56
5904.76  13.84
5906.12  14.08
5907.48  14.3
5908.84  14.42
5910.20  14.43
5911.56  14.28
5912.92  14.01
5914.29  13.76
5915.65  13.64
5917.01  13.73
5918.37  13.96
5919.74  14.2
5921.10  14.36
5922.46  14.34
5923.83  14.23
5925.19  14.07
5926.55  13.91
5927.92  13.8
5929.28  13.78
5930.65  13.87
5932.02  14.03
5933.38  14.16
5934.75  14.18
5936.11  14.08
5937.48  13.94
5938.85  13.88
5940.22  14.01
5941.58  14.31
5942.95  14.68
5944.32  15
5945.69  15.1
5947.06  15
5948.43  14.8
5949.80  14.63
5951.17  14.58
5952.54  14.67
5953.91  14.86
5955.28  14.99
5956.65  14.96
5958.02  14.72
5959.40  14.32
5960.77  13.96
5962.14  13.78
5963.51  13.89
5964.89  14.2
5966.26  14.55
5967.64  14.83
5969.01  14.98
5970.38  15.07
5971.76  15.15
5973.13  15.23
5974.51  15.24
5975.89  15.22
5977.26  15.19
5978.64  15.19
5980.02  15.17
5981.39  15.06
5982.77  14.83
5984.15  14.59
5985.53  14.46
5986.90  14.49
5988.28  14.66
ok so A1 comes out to 0.9 angstroms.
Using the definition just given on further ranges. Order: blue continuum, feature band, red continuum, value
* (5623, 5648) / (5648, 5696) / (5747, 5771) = 8.8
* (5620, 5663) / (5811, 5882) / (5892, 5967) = 6.2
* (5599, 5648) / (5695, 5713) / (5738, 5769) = 5.1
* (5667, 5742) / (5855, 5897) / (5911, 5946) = 0.9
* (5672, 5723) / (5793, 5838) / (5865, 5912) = -3.4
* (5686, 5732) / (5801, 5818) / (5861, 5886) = -1.4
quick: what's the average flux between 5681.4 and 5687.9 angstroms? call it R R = 9.29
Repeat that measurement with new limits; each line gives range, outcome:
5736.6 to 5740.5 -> 16.6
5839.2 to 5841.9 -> 14.4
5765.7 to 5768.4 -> 14.7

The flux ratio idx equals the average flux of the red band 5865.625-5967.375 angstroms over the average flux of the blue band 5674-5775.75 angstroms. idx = 1.03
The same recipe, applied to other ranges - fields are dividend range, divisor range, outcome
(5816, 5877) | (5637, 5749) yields 0.94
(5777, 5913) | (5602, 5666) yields 0.83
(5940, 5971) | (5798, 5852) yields 1.04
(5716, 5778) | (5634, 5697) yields 1.01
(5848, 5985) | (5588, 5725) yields 0.92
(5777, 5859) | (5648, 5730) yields 1.03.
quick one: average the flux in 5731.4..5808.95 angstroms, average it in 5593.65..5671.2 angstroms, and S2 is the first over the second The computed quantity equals 0.9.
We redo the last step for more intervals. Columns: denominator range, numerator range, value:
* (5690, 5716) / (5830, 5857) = 1.25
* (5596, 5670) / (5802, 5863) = 0.82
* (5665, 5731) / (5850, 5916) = 1.05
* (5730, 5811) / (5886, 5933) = 0.94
